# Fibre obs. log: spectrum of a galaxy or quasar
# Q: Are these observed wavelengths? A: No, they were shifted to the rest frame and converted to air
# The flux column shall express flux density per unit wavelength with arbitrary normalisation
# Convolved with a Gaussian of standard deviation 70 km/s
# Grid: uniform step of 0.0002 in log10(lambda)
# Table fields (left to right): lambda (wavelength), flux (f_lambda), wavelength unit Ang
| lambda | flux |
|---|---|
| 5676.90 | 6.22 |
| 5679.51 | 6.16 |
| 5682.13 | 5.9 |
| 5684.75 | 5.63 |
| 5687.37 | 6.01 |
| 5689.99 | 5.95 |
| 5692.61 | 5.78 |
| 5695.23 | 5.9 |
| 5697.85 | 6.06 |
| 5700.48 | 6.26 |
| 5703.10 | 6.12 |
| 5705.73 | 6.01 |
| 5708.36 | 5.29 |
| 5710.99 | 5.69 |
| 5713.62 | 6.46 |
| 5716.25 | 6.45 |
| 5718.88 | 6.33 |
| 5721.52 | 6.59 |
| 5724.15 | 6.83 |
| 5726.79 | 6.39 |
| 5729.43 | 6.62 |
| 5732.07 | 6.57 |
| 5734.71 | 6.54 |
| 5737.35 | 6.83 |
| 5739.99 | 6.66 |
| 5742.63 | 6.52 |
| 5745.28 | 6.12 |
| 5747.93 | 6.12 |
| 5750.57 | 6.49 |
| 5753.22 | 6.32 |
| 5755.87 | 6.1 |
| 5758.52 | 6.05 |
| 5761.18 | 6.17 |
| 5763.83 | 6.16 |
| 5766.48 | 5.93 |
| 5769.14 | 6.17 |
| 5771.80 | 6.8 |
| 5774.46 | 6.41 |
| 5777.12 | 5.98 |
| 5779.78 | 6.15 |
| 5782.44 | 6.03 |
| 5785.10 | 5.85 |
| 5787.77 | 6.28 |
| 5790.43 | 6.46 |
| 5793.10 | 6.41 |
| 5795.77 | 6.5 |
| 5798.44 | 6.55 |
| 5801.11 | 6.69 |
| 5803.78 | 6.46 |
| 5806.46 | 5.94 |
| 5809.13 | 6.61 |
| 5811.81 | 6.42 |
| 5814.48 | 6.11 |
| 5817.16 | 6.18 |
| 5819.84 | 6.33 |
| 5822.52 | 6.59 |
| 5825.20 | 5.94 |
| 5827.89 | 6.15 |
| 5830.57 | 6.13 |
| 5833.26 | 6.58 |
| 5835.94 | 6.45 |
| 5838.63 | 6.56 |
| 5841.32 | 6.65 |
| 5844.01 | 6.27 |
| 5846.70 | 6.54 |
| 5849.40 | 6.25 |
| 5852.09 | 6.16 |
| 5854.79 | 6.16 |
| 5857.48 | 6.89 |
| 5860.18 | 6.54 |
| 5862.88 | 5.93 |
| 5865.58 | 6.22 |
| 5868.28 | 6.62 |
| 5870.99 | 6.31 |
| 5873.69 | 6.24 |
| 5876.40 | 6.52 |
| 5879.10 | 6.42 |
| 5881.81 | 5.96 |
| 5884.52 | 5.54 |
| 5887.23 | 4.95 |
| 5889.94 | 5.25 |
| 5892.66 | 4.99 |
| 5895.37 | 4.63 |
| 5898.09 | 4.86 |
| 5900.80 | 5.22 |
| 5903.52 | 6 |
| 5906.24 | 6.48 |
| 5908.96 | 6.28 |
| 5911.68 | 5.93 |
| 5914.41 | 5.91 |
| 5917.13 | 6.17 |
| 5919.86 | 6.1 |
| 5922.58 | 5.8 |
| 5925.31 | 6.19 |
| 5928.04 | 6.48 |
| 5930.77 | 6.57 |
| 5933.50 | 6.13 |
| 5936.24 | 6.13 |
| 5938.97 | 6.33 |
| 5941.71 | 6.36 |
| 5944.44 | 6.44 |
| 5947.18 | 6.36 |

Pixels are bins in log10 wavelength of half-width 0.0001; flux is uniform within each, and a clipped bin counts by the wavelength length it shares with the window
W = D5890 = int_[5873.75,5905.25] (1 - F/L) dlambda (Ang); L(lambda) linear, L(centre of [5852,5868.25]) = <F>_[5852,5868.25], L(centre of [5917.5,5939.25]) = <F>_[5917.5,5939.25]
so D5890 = 3.8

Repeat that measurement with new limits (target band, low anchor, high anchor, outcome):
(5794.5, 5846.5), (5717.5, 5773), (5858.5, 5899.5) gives -2.7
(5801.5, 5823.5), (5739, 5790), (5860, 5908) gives -1.0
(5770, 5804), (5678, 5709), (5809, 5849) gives -0.6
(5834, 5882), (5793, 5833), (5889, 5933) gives -2.3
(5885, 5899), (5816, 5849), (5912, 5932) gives 2.8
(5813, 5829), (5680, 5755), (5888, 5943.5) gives -0.4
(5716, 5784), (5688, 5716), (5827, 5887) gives -3.2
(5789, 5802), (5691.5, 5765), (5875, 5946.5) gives -0.8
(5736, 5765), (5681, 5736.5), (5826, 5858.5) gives -0.4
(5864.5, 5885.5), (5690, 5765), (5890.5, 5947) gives -0.8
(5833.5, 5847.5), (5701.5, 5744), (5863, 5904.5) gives -1.4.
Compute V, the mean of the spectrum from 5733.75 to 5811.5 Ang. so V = 6.32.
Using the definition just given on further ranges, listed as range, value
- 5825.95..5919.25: 6.05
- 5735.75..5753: 6.45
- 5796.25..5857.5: 6.37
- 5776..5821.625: 6.3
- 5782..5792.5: 6.18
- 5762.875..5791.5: 6.2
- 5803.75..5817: 6.28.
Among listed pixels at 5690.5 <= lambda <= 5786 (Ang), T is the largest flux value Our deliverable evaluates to 6.83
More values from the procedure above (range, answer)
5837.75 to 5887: 6.89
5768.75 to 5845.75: 6.8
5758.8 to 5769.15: 6.17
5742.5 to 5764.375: 6.52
